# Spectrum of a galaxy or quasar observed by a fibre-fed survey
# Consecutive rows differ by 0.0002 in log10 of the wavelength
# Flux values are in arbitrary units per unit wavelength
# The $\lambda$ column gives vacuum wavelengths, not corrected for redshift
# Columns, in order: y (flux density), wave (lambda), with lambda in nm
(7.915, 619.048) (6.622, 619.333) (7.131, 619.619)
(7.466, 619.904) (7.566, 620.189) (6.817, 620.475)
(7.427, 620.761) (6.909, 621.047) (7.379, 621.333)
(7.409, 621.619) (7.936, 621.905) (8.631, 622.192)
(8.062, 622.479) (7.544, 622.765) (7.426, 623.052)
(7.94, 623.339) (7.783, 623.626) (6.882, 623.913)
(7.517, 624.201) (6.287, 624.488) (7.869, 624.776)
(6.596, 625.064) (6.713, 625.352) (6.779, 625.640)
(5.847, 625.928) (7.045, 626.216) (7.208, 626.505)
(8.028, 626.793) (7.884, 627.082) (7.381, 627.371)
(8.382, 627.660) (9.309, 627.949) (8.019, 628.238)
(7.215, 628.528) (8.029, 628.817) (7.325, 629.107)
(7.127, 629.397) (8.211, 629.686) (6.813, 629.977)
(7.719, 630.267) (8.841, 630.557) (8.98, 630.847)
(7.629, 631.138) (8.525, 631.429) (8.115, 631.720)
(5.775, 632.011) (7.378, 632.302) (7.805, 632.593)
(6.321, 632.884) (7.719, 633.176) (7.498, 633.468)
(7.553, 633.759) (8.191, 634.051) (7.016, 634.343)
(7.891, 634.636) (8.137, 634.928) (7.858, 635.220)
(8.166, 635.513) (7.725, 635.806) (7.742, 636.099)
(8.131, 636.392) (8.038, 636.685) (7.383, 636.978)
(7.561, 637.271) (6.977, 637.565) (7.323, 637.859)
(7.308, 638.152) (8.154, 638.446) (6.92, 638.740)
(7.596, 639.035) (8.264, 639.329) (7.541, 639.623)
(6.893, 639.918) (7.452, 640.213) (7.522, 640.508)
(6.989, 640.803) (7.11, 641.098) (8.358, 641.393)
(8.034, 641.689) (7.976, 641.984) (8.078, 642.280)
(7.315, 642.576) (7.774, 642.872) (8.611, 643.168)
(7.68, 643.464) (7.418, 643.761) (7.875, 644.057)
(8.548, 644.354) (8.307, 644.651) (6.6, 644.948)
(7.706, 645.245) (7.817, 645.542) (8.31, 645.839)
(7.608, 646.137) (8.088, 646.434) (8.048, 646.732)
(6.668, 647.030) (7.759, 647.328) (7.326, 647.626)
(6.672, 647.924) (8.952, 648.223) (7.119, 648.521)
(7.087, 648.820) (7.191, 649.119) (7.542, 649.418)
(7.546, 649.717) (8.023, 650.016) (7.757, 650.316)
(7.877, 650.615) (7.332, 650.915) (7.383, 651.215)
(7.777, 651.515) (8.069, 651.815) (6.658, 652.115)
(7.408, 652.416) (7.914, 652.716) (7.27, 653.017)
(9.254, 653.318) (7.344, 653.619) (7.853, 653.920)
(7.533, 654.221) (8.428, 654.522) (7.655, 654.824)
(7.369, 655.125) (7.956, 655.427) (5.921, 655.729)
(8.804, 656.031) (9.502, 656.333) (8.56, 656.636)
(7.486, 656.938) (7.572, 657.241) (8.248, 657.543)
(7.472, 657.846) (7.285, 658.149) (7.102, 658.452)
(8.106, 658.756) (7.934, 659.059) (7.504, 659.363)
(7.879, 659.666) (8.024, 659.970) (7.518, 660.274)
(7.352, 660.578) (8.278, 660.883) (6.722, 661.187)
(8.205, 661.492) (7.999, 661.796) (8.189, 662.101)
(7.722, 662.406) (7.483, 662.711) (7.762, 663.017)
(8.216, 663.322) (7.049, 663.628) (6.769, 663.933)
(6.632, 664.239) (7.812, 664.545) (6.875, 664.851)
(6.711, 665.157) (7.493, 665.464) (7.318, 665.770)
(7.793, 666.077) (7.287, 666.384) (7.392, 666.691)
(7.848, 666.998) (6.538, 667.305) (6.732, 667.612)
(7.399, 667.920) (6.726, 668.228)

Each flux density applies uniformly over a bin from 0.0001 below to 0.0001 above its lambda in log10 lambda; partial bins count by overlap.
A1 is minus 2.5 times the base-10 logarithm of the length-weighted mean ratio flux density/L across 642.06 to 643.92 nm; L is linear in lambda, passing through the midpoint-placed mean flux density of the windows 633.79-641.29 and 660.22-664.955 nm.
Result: -0.03 mag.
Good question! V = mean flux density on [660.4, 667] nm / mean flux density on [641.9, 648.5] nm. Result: 0.96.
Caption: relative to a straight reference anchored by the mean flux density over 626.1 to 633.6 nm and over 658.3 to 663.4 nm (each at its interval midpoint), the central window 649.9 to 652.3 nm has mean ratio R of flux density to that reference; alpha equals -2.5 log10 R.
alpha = 0.02 mag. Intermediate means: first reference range 7.7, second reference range 7.76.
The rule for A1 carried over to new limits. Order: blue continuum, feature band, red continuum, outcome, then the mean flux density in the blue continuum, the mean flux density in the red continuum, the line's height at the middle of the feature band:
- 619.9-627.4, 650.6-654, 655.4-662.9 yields 0.01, 7.34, 7.79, 7.7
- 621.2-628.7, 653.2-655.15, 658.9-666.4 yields -0.06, 7.51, 7.55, 7.54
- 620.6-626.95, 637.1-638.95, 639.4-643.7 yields 0.03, 7.33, 7.67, 7.6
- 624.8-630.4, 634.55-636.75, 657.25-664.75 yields -0.06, 7.46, 7.63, 7.5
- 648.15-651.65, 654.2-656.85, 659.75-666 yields -0.06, 7.6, 7.51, 7.56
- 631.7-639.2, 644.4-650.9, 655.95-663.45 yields 0.01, 7.54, 7.87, 7.71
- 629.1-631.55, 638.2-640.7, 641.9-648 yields 0.04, 7.93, 7.73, 7.81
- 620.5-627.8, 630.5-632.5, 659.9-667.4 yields -0.06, 7.38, 7.48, 7.4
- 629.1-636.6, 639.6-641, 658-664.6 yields 0.06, 7.71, 7.61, 7.68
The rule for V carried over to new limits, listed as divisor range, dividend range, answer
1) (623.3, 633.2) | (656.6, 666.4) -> 1.01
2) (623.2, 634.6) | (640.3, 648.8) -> 1.03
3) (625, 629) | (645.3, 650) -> 1.02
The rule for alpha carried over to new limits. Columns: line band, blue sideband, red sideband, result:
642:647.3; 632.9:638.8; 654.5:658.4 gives -0.01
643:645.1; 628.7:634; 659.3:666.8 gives -0.04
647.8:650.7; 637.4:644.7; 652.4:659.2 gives 0.03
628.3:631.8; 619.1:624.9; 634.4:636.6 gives -0.02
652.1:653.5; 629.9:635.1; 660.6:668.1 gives -0.04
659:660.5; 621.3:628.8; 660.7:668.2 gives -0.05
